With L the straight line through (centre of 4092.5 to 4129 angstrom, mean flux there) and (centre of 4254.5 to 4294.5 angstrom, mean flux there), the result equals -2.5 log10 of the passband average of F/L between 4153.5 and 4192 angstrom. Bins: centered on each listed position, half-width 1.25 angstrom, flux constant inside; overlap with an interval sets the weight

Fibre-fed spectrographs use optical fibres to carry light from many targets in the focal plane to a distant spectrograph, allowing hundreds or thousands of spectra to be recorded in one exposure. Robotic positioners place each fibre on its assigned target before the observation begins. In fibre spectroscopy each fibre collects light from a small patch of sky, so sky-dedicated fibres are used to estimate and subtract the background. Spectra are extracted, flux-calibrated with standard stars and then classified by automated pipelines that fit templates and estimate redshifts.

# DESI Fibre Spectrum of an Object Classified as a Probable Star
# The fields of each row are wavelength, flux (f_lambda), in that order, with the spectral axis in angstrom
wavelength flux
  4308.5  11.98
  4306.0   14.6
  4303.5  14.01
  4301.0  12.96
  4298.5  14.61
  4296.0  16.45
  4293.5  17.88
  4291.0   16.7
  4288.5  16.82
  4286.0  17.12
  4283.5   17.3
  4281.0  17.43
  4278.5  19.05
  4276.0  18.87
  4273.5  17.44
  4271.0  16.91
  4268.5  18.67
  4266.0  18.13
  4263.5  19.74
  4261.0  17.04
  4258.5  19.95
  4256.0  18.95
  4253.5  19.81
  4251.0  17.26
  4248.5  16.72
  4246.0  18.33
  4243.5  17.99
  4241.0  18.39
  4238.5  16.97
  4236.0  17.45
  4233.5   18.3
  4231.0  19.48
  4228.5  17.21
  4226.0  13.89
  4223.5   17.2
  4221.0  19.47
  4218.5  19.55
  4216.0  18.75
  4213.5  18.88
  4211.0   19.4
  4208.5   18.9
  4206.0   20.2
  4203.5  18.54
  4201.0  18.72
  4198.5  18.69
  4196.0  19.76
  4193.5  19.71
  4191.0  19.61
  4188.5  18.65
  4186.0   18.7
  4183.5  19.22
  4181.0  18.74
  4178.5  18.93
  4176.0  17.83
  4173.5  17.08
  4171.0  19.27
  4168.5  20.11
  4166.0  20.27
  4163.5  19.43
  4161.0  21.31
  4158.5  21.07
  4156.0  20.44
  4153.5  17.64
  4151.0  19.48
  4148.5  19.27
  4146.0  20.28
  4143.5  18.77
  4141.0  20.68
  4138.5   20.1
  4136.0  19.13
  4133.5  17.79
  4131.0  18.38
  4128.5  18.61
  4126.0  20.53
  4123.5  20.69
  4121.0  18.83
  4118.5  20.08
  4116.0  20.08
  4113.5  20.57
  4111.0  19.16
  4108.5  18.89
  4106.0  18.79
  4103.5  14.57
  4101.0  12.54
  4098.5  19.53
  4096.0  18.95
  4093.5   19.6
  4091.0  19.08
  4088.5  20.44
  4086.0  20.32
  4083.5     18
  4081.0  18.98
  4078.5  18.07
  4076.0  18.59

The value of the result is -0.048 mag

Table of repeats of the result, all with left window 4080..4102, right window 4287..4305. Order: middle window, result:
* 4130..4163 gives -0.10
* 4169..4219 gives -0.11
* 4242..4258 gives -0.12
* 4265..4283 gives -0.13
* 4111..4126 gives -0.10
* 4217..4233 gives -0.07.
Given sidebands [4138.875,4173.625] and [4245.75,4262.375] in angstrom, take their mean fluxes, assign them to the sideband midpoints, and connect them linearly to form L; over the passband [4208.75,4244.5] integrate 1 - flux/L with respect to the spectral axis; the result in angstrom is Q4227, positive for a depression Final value 1.2 angstrom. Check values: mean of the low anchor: 19.7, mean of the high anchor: 18.3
